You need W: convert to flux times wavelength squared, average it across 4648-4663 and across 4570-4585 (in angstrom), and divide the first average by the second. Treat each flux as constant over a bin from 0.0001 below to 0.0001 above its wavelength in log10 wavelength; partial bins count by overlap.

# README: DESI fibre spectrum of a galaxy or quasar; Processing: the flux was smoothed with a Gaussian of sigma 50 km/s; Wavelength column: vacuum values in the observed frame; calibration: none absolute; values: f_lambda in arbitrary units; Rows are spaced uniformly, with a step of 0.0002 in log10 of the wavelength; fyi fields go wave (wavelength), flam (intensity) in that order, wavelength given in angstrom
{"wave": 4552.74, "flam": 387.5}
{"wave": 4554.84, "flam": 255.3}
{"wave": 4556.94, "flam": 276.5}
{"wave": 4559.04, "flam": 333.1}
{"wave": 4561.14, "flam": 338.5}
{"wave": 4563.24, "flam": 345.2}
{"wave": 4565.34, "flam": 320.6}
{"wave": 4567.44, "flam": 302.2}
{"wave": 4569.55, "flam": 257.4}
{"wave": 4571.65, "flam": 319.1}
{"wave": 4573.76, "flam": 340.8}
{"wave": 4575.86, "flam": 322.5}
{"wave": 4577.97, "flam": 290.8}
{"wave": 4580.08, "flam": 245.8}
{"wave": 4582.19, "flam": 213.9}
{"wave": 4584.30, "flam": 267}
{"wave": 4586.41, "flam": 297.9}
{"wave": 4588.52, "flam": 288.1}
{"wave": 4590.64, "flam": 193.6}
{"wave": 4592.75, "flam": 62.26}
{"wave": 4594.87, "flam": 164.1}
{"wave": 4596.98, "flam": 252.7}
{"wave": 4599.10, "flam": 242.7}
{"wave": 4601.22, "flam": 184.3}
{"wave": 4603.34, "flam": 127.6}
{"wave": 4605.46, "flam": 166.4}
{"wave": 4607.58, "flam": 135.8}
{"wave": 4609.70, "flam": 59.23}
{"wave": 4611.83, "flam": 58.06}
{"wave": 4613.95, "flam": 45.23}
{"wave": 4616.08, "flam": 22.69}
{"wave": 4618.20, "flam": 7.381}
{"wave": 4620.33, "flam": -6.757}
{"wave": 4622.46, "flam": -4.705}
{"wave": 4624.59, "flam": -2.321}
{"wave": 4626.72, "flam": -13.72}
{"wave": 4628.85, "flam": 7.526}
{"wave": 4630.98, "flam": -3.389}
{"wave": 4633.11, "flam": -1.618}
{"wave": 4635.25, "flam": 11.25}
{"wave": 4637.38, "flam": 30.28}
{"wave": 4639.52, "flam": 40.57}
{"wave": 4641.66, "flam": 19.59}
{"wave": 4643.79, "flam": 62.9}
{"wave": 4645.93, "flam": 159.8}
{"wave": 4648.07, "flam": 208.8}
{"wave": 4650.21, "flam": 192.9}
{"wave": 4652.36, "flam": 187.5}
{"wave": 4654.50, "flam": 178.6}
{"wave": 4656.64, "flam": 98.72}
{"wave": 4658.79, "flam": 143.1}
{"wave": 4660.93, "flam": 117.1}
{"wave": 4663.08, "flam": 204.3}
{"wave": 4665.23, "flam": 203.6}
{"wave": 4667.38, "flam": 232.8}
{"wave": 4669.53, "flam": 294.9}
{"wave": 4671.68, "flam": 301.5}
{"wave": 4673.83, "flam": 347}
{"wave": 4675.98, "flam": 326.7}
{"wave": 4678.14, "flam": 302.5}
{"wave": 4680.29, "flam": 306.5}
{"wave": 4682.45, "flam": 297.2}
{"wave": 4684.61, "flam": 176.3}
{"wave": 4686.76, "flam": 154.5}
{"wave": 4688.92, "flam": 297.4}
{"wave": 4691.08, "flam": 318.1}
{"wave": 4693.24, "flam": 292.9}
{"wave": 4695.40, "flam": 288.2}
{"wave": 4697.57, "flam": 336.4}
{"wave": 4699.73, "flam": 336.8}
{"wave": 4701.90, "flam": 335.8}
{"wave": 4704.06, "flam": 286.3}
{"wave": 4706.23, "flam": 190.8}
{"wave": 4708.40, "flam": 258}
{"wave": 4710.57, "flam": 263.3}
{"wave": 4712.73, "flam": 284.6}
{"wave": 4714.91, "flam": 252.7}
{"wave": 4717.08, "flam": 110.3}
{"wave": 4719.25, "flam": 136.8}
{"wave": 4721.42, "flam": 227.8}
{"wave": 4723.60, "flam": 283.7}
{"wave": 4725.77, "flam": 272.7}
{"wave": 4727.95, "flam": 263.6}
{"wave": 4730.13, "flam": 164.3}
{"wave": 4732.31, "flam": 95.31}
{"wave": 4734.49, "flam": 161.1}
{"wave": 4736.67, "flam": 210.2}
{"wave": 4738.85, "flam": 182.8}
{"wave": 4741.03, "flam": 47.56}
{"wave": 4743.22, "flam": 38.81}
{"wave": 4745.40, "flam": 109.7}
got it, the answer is 0.6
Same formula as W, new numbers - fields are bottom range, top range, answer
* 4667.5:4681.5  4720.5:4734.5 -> 0.71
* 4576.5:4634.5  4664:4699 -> 2.37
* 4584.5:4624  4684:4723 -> 2.06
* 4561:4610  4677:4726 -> 1.15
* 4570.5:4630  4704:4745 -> 1.34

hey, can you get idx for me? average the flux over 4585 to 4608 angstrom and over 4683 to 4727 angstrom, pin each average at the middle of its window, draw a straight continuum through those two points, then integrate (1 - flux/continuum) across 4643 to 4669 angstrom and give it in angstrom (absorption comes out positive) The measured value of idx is 6.7 angstrom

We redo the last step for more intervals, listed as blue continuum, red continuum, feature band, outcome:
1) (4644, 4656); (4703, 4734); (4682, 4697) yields -4.59 angstrom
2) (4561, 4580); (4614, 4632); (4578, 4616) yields -4.52 angstrom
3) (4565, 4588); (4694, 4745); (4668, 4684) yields -4.41 angstrom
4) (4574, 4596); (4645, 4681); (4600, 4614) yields 7.01 angstrom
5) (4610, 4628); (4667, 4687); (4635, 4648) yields 6.11 angstrom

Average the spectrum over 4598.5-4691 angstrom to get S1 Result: 140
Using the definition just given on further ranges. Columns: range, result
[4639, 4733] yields 226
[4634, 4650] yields 81.6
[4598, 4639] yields 55.9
